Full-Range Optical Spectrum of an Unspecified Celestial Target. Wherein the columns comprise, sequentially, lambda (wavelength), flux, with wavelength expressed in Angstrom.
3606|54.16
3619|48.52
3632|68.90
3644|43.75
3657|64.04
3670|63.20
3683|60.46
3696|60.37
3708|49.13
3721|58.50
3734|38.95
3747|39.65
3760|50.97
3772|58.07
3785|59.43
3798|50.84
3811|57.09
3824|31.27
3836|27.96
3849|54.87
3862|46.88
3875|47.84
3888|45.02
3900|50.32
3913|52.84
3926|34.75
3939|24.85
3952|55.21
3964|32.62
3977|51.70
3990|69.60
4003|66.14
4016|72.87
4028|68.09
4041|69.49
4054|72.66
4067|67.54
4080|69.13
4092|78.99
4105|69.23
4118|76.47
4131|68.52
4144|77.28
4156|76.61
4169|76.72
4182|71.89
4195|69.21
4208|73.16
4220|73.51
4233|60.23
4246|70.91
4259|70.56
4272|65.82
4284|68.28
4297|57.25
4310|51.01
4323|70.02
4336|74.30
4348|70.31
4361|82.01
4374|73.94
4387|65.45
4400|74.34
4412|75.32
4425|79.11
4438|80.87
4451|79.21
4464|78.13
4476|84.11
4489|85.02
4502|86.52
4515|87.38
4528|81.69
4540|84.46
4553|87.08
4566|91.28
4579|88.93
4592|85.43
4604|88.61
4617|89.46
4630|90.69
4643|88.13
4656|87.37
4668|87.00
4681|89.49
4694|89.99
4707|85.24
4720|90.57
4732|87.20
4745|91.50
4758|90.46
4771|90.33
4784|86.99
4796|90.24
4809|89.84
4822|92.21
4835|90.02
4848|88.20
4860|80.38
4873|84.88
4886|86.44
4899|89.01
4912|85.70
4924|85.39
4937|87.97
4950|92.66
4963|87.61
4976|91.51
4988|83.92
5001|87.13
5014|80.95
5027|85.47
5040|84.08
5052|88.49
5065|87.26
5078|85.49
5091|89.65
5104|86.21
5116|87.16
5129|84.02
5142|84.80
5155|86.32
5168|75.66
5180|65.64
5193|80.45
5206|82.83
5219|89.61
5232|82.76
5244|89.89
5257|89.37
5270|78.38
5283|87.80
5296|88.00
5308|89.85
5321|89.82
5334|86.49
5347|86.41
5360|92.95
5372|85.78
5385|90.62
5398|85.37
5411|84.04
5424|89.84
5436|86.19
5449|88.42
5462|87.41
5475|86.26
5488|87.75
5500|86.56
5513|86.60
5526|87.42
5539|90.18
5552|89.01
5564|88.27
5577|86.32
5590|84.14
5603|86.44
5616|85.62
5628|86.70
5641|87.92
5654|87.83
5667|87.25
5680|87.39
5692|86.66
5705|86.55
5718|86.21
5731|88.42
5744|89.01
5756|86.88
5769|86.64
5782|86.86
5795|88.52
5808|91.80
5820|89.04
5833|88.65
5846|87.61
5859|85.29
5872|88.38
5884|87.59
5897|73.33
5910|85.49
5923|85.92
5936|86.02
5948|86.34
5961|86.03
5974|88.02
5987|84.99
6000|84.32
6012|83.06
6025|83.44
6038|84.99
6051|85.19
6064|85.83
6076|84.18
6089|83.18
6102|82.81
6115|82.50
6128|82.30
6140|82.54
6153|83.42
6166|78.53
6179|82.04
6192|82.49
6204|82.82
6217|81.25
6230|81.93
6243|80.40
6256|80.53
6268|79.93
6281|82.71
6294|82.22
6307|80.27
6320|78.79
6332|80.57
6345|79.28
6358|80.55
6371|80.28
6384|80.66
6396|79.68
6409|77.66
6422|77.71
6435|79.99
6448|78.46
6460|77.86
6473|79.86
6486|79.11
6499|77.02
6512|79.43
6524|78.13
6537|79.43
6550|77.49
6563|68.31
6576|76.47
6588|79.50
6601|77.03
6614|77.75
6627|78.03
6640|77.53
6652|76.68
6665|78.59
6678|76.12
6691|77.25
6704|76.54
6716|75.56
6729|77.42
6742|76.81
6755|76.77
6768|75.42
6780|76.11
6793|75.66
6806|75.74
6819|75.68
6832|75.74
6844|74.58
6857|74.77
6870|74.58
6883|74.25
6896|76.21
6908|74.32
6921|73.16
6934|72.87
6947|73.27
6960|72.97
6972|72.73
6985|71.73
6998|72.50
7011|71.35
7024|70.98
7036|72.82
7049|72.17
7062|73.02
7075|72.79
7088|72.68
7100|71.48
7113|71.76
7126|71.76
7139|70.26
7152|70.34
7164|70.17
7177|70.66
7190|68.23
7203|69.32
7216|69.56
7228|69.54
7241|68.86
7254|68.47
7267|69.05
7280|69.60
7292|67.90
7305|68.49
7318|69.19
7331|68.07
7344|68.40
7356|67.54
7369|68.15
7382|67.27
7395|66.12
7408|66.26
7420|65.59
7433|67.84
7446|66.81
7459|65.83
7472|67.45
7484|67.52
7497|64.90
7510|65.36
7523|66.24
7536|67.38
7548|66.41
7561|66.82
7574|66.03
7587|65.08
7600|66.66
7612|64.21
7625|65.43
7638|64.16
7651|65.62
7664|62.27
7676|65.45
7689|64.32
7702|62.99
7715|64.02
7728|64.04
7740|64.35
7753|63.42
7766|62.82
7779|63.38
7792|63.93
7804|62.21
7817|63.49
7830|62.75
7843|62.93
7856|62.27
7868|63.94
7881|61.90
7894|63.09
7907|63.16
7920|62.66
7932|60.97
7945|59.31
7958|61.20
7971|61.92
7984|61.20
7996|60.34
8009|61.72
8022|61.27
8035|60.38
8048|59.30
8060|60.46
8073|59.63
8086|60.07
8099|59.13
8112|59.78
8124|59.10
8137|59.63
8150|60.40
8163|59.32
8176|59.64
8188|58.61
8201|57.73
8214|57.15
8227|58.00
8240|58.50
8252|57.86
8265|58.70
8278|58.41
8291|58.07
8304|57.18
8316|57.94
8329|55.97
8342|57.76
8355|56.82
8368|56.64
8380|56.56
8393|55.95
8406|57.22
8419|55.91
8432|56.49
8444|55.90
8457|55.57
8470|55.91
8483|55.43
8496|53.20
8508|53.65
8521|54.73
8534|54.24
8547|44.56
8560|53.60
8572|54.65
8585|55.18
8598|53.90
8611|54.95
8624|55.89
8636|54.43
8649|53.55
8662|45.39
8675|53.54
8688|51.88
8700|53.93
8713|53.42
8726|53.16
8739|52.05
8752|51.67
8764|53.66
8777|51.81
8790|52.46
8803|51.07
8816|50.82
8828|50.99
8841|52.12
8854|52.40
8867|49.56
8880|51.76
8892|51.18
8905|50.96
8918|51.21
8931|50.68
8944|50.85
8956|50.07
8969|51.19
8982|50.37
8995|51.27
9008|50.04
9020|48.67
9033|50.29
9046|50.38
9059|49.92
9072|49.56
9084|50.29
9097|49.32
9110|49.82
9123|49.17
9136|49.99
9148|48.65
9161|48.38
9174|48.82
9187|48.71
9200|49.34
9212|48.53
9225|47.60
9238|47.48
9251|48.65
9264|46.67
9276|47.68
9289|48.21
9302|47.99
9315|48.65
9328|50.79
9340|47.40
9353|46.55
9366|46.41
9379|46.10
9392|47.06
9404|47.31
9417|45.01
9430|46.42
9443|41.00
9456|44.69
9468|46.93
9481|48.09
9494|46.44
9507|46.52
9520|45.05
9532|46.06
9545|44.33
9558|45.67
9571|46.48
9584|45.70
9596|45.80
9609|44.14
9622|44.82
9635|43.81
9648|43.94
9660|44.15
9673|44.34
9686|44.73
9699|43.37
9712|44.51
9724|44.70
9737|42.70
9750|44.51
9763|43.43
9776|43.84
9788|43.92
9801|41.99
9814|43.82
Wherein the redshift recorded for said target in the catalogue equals 0.00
